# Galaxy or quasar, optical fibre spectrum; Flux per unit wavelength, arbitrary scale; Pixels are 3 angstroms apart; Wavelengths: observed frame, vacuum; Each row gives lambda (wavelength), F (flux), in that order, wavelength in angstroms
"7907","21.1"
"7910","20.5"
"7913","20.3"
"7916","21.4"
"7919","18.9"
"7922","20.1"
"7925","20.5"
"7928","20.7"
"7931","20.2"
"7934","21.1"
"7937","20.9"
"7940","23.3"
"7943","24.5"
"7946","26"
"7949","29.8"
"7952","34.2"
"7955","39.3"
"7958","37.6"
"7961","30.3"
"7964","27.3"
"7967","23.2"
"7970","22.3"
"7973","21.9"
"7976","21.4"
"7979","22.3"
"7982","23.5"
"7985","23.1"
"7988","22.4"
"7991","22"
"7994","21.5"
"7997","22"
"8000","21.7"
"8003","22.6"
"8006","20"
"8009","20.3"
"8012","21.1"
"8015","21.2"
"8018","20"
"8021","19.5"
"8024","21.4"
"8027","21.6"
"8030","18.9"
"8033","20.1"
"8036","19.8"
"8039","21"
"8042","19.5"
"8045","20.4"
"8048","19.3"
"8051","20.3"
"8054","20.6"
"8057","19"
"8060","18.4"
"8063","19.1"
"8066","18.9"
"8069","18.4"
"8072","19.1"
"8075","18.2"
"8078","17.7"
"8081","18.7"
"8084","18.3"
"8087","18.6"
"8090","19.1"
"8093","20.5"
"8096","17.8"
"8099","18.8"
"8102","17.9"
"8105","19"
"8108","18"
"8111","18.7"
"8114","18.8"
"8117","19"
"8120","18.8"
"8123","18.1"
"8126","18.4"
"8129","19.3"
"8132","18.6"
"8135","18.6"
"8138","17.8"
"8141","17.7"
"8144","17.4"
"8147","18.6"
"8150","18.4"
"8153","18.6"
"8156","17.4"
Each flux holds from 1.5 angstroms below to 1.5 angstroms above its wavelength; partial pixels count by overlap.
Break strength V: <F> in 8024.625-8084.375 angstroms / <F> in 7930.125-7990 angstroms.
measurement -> 0.8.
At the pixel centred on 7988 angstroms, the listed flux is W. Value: 22.4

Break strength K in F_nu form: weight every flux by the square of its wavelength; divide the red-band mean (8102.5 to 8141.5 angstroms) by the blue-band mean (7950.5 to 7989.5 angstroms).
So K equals 0.72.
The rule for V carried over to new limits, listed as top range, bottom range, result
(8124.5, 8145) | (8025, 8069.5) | 0.93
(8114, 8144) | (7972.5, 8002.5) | 0.83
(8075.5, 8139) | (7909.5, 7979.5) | 0.76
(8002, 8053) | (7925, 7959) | 0.77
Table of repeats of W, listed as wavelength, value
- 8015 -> 21.2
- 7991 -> 22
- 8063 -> 19.1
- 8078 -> 17.7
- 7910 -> 20.5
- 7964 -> 27.3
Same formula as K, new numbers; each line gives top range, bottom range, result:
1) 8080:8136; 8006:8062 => 0.95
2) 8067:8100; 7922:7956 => 0.77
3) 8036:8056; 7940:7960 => 0.66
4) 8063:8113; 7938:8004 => 0.75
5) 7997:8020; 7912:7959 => 0.86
